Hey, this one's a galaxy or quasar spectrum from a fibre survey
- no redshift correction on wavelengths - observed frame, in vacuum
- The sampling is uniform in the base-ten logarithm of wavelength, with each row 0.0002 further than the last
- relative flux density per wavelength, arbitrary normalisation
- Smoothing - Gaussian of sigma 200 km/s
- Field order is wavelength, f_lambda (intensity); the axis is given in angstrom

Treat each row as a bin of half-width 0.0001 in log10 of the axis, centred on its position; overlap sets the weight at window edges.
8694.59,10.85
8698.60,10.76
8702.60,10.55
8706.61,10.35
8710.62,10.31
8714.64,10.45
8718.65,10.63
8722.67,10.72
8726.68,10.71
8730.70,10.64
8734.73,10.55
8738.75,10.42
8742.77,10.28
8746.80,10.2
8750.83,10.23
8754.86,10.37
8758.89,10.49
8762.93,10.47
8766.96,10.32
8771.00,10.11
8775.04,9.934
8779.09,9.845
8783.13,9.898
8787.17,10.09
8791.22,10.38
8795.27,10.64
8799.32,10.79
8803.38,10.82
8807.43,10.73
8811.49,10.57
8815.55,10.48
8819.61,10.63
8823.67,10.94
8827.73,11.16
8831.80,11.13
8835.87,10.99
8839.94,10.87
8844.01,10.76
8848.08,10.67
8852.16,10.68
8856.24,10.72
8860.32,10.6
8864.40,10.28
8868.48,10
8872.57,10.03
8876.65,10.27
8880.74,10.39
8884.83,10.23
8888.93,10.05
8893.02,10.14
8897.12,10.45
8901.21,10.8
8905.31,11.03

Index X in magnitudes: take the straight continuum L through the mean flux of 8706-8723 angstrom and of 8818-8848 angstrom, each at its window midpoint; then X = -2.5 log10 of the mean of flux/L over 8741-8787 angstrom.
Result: 0.05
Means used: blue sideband 10.5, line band 10.2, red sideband 10.9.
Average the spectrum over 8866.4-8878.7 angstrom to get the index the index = 10.1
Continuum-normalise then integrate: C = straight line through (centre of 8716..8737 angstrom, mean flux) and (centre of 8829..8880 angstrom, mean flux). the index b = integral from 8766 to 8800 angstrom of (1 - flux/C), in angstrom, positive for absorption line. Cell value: 1.3 angstrom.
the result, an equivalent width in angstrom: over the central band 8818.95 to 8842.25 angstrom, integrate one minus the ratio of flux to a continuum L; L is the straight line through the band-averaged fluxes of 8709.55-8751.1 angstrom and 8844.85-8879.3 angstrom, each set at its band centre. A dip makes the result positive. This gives -1.2 angstrom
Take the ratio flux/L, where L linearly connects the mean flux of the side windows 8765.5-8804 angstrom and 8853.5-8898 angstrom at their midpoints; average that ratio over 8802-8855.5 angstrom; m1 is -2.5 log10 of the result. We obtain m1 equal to -0.05 mag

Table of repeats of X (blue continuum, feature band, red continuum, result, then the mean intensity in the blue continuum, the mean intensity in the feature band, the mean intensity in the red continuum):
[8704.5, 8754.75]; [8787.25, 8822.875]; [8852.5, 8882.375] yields -0.02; 10.5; 10.6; 10.3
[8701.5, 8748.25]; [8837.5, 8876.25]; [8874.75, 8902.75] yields -0.02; 10.5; 10.5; 10.3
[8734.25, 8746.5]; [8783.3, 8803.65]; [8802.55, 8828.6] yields 0.02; 10.4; 10.5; 10.7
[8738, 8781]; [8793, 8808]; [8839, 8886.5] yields -0.04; 10.2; 10.7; 10.5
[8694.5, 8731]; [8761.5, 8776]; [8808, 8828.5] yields 0.05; 10.6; 10.2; 10.7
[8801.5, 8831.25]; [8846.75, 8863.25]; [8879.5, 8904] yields -0.01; 10.8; 10.6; 10.4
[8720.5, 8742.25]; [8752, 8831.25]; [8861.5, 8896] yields 0.00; 10.6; 10.5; 10.2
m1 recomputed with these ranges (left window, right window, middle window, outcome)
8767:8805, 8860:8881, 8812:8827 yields -0.05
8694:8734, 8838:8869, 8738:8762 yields 0.03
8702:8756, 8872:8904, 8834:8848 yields -0.05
